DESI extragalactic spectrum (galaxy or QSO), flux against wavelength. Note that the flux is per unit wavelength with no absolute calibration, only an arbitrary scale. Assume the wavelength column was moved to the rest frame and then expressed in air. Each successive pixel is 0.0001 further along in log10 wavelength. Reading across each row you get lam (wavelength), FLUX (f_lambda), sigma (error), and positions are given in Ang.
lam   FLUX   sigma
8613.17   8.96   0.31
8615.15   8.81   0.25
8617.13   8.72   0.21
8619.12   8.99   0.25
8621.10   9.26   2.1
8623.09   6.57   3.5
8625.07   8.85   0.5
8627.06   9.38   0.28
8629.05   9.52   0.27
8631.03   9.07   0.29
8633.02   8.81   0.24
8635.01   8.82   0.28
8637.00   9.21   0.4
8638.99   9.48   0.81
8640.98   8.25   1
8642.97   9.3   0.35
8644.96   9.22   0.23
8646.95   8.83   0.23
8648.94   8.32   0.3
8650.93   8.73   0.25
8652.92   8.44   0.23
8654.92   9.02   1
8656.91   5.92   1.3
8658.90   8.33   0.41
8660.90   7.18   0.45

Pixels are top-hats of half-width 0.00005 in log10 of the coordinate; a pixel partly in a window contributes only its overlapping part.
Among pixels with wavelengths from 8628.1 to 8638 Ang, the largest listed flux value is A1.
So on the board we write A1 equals 9.52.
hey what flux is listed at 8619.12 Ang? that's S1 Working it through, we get 8.99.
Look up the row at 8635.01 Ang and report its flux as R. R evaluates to 8.82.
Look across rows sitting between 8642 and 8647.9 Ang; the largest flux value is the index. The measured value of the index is 9.3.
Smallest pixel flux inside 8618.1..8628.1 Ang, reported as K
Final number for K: 6.57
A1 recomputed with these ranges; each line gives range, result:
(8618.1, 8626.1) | 9.26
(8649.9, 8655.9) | 9.02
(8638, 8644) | 9.48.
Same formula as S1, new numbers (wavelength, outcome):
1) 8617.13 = 8.72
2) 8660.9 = 7.18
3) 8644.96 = 9.22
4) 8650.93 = 8.73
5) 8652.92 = 8.44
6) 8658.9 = 8.33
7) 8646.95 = 8.83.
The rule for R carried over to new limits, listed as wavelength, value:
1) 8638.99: 9.48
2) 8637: 9.21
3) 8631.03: 9.07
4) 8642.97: 9.3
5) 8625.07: 8.85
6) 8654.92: 9.02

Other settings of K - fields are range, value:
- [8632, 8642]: 8.25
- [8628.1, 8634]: 8.81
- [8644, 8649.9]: 8.32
